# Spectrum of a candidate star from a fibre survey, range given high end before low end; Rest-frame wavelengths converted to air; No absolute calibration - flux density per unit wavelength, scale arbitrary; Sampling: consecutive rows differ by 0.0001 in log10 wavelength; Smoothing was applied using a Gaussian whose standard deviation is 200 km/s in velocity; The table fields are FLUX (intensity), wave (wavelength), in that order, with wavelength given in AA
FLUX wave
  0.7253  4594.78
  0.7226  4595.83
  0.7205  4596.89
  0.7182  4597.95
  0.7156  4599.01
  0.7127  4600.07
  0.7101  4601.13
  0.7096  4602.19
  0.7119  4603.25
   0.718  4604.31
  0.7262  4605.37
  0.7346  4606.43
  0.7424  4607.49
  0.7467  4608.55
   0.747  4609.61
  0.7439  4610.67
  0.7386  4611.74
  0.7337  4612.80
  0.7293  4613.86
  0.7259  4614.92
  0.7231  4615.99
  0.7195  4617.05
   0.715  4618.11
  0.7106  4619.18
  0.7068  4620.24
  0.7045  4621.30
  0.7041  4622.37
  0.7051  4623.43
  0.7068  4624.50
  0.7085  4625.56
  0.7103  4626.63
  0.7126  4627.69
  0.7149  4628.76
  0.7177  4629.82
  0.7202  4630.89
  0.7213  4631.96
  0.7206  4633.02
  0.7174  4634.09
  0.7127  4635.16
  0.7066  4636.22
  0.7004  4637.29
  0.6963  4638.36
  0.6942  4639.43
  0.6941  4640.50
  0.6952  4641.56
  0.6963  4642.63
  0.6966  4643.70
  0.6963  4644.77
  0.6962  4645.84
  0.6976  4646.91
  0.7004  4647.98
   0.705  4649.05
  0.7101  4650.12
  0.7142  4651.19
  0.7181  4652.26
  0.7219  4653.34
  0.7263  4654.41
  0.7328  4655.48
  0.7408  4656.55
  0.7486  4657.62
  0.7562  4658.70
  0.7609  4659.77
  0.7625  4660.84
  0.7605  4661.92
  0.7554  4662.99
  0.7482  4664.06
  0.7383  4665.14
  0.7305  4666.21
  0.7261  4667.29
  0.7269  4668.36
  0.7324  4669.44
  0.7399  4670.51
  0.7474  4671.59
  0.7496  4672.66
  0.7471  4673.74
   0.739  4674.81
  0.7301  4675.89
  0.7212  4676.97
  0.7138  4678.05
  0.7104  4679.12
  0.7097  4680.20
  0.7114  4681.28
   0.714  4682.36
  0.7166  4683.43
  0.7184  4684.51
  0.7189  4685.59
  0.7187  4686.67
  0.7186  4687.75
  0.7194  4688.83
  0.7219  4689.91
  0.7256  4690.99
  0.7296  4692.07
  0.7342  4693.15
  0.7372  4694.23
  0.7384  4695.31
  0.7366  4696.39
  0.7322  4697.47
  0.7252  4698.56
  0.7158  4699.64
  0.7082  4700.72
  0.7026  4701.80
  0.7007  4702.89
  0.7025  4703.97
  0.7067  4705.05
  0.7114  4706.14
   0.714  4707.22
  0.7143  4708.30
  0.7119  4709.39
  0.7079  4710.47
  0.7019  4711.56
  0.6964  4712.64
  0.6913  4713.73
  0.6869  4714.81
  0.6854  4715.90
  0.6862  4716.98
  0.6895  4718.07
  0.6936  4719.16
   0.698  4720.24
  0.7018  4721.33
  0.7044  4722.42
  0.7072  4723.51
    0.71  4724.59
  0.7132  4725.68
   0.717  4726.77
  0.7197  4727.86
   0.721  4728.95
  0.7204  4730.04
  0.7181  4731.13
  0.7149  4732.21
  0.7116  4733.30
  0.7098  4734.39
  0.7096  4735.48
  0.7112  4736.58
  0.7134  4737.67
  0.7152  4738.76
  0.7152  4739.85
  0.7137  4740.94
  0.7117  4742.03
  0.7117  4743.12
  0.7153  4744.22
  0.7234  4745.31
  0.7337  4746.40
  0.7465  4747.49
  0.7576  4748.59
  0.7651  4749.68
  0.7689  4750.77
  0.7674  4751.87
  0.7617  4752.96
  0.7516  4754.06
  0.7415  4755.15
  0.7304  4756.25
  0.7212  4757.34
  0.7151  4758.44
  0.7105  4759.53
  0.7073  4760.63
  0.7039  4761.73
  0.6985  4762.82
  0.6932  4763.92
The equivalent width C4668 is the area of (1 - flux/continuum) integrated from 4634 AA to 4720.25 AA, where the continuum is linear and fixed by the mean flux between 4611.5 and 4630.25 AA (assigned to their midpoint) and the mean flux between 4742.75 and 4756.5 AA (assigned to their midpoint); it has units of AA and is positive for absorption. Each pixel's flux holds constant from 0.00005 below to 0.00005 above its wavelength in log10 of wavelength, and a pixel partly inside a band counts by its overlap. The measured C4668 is 1.2 AA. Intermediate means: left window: 0.716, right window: 0.745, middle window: 0.718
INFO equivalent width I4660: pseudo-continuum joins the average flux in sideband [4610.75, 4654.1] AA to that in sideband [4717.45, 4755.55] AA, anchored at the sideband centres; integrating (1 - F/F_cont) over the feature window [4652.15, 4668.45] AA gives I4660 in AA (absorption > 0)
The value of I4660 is -0.64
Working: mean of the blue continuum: 0.711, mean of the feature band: 0.742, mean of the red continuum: 0.722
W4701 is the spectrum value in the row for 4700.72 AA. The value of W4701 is 0.7082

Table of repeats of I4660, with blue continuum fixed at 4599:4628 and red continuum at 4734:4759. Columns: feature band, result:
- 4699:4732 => 1.1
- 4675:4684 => 0.1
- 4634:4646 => 0.4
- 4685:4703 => 0.1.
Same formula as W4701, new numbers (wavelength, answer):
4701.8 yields 0.7026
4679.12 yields 0.7104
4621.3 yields 0.7045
